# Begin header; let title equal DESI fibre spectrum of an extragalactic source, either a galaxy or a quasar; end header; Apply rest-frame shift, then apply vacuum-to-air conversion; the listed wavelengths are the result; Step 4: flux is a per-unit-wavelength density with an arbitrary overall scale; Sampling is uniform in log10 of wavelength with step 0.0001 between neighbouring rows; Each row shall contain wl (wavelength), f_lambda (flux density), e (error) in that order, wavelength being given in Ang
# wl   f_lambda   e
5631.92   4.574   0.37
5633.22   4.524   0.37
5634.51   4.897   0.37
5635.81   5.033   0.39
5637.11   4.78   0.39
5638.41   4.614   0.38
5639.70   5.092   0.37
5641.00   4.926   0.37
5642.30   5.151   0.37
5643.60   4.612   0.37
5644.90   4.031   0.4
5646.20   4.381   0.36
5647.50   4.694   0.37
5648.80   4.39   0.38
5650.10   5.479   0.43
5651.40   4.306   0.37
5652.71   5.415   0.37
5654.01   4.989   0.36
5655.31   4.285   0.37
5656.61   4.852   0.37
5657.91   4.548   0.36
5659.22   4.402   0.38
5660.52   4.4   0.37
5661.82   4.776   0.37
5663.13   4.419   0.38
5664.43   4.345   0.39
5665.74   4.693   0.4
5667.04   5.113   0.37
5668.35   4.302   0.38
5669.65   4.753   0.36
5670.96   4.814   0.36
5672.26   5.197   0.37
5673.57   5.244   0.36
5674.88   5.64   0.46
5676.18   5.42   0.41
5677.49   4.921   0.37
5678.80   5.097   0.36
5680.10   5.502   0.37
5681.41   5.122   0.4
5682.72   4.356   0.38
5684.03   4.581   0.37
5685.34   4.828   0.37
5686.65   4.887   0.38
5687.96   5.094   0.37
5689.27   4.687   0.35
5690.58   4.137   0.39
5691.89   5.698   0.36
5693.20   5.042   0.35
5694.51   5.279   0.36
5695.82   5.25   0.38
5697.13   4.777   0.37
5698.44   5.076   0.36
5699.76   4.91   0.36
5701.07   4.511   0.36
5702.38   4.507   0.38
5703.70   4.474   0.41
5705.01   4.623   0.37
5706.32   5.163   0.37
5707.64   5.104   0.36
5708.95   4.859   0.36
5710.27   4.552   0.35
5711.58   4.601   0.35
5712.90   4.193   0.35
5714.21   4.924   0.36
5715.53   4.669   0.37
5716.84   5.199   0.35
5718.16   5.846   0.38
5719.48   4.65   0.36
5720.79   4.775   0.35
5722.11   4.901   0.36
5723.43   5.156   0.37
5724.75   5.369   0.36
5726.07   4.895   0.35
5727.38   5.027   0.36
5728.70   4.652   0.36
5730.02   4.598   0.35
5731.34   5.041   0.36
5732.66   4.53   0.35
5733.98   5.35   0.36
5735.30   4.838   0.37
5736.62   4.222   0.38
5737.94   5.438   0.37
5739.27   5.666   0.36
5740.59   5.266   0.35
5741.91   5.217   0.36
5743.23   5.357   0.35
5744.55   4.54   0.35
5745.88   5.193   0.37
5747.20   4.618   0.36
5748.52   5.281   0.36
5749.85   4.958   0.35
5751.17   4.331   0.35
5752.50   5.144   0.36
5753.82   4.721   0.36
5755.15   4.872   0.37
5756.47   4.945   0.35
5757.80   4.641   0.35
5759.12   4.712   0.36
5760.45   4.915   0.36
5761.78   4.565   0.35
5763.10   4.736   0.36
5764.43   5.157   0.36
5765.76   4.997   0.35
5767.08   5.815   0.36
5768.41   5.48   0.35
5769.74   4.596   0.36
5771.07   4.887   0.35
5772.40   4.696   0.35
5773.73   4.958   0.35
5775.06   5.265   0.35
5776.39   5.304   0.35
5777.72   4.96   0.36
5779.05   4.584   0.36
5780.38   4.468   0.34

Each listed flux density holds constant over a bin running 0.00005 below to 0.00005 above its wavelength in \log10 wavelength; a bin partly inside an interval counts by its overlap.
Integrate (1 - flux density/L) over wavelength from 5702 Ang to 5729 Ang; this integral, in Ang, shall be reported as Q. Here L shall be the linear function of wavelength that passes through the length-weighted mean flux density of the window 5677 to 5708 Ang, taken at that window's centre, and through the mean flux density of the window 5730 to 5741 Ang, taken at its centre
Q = 0.48 Ang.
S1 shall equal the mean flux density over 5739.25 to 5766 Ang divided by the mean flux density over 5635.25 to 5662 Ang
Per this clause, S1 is 1.04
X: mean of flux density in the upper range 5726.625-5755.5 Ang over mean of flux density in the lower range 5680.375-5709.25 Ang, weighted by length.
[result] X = 1.02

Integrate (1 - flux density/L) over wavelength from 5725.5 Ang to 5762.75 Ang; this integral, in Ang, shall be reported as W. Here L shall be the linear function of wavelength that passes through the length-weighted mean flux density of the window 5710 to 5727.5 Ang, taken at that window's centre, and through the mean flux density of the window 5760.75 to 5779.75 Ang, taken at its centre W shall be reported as 0.4 Ang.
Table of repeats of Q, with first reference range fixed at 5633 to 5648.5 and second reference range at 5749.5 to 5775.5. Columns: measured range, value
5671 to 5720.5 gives -1.2 Ang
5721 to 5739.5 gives -0.3 Ang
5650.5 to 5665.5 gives 0.4 Ang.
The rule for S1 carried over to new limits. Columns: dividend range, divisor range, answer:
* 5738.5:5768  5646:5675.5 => 1.05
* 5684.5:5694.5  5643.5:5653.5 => 1.06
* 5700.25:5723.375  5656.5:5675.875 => 1.01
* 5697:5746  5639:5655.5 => 1.03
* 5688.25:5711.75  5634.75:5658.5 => 1.02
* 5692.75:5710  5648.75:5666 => 1.04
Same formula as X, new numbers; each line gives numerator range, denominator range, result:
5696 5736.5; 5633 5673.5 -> 1.03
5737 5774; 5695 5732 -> 1.02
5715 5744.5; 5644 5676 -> 1.06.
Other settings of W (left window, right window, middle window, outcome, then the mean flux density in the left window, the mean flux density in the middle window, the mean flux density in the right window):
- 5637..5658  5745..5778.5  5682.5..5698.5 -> -0.3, 4.74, 4.91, 4.95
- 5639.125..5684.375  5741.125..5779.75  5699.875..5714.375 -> 0.6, 4.81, 4.68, 4.95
